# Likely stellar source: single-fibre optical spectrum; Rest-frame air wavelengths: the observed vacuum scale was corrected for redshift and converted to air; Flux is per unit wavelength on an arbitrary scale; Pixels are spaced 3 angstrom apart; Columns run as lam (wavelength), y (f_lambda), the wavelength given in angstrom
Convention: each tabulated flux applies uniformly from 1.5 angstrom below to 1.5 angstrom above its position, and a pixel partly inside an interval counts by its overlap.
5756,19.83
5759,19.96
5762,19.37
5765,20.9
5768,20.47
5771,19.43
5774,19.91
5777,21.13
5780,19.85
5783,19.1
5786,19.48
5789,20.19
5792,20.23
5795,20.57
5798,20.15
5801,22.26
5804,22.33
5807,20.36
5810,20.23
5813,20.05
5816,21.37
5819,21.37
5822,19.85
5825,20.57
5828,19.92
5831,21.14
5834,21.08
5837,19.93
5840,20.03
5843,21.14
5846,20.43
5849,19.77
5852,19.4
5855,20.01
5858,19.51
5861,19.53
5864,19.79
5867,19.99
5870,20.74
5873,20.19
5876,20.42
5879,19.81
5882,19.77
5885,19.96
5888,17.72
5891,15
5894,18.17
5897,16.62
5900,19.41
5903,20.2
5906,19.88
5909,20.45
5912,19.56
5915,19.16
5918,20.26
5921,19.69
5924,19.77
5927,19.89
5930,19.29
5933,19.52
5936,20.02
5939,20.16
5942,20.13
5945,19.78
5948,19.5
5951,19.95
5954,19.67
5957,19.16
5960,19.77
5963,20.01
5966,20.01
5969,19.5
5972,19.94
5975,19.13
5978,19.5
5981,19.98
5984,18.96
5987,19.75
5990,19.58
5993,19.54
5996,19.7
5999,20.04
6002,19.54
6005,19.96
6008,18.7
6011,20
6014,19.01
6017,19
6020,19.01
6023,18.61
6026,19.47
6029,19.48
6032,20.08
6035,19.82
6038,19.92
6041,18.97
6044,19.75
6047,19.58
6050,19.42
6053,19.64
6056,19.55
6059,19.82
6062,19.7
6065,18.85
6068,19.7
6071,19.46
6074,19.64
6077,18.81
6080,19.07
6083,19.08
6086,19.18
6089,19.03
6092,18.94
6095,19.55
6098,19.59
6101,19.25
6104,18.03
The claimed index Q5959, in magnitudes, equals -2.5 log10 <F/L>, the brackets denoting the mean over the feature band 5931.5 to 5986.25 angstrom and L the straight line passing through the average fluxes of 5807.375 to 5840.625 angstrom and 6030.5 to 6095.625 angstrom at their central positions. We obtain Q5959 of 0.01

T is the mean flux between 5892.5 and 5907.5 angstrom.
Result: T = 18.9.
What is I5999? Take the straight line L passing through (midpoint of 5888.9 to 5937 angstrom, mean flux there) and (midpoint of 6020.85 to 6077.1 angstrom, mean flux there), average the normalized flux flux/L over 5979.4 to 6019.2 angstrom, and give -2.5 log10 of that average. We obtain -0.01 mag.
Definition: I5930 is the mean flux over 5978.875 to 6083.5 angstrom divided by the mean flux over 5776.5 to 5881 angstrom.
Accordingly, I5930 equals 0.96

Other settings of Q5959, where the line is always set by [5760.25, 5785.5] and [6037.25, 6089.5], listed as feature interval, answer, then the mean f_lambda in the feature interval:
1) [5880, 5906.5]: 0.07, 18.5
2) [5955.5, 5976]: 0.00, 19.7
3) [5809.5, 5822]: -0.04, 20.7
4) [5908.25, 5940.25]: -0.01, 19.8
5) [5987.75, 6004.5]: -0.01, 19.7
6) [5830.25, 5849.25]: -0.04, 20.5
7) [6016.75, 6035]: 0.01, 19.3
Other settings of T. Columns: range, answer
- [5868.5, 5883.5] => 20.2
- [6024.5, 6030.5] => 19.5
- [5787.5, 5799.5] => 20.3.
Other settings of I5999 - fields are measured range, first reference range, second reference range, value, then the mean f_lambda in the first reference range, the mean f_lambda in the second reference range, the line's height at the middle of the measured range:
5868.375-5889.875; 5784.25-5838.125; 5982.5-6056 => 0.03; 20.6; 19.5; 20.2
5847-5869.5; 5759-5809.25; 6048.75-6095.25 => 0.02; 20.3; 19.3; 20.1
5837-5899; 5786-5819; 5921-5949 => 0.05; 20.7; 19.8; 20.3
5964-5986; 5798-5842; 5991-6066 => 0.01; 20.7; 19.5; 19.8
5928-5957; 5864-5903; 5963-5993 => -0.02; 19.1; 19.6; 19.4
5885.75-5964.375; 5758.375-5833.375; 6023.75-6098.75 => 0.03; 20.4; 19.4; 19.9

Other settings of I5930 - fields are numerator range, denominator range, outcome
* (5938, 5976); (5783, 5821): 0.96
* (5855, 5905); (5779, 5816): 0.94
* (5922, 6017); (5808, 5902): 0.99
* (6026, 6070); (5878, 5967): 1.01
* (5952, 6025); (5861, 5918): 1.01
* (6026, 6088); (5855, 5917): 1.01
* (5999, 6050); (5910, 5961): 0.99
